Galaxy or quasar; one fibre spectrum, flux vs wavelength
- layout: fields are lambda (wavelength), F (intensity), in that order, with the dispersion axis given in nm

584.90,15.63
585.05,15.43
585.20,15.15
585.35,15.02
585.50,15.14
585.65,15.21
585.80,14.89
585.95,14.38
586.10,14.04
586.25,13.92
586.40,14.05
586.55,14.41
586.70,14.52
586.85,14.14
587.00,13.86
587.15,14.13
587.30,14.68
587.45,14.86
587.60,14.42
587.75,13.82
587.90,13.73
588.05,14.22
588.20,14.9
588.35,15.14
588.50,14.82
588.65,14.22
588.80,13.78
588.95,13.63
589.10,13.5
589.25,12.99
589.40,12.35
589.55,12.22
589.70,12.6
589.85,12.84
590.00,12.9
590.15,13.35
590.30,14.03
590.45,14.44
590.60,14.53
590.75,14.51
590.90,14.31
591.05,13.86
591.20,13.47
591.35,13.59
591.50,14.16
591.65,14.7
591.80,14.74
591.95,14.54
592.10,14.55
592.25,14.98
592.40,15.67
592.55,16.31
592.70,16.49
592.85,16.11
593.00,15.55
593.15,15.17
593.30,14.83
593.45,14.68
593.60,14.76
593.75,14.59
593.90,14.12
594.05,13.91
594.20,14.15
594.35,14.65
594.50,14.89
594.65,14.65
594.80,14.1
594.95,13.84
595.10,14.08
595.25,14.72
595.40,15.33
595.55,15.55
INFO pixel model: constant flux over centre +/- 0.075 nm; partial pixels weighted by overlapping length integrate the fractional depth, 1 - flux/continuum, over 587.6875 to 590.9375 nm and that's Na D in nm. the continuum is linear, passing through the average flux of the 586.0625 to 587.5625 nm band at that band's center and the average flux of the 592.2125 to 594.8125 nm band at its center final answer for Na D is 0.17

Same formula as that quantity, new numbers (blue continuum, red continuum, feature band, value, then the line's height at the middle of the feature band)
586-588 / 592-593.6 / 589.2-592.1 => 0.24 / 14.9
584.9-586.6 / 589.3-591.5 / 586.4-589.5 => 0.02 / 14.2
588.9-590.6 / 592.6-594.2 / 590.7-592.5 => -0.04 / 14.1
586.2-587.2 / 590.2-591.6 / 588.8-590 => 0.10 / 14.1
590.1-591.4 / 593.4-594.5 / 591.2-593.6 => -0.13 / 14.2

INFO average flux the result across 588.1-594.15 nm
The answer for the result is 14.3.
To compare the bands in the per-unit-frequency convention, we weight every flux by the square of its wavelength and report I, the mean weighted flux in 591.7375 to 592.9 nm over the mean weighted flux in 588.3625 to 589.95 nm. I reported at 1.2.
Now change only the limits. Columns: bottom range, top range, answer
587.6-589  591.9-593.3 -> 1.10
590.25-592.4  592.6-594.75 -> 1.05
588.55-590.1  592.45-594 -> 1.18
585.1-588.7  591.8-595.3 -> 1.05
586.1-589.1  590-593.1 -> 1.04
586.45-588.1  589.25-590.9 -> 0.95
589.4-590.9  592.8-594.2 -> 1.11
